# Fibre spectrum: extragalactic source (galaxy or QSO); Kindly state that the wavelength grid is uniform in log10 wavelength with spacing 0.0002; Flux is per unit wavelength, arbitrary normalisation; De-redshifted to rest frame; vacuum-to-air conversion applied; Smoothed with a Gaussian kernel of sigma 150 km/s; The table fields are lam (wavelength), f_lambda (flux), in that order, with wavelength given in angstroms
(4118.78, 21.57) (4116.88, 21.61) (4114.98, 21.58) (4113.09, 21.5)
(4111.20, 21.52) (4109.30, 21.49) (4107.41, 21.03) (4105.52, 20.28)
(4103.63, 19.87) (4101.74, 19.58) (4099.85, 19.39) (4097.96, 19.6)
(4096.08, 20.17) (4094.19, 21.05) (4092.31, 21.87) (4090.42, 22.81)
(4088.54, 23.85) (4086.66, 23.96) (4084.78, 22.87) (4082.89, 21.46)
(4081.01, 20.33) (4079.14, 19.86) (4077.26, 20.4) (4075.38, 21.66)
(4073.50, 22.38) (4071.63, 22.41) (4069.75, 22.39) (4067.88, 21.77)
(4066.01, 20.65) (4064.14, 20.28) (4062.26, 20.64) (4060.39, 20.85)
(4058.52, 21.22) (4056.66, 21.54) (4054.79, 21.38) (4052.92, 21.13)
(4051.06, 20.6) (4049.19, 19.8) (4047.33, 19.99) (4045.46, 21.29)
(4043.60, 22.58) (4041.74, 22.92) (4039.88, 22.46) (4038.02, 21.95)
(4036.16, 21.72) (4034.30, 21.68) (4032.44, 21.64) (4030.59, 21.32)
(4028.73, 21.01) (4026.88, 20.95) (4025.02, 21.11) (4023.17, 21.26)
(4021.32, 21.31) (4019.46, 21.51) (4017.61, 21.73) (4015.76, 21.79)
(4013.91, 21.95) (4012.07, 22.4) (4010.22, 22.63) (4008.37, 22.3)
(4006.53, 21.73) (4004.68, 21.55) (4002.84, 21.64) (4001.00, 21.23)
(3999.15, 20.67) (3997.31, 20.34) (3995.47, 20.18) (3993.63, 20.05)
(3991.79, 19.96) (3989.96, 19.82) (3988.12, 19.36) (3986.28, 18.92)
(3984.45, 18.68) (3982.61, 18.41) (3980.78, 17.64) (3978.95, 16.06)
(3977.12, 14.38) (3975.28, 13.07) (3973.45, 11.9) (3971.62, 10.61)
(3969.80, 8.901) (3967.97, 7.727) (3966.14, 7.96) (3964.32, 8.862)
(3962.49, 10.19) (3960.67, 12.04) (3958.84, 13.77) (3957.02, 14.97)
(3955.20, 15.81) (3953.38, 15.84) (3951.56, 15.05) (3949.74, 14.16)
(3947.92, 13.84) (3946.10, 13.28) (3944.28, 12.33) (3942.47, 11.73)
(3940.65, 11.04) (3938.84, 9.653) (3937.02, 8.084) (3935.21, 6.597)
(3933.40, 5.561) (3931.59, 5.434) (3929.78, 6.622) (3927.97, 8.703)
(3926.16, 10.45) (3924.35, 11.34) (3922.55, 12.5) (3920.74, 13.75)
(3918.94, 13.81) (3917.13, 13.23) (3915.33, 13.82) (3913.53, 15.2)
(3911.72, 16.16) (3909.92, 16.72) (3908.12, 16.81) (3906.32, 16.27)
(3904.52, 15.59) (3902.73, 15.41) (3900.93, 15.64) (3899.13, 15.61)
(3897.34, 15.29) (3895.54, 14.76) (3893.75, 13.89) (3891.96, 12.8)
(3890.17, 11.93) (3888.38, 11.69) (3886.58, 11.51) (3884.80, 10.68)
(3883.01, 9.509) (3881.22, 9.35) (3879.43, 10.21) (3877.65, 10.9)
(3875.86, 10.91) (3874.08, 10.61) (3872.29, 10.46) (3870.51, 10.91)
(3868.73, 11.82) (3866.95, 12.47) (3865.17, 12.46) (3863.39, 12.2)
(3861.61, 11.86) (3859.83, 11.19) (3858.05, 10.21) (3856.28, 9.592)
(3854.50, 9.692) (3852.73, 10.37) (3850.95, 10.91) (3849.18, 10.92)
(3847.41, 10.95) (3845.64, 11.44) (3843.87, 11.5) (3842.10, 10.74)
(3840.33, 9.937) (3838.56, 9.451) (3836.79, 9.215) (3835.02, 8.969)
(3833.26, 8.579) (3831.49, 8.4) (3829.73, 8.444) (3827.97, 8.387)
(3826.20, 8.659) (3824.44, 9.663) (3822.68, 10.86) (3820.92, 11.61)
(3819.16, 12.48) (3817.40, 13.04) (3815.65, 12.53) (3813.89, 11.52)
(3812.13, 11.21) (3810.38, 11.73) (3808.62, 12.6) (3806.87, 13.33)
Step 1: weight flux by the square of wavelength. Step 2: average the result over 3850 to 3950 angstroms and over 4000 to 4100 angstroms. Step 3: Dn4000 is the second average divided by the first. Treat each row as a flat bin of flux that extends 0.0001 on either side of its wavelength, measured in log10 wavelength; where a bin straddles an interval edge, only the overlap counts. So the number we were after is 1.9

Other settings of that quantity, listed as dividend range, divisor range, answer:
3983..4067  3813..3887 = 2.18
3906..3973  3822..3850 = 1.28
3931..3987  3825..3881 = 1.26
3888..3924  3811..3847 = 1.46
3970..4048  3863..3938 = 1.75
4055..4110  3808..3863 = 2.28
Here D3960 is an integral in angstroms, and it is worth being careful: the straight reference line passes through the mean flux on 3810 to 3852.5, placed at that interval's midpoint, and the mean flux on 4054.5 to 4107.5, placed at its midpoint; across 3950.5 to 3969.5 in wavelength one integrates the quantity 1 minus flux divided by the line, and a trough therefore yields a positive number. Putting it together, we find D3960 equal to 4.5 angstroms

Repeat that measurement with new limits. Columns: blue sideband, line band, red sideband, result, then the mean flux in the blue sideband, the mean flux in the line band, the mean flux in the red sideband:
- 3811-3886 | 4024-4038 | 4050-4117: -1.9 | 10.6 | 21.4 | 21.2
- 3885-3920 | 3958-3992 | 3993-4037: 9.0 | 14.5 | 14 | 21.4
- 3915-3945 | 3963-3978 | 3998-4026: 5.2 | 10.2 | 10.4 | 21.6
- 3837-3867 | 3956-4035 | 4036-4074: 2.0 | 10.9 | 18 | 21.4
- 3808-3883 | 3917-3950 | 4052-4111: 9.2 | 10.7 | 10.5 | 21.2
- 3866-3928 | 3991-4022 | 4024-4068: -3.7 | 12.9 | 21.4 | 21.3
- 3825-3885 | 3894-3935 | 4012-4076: 1.9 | 10.3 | 13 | 21.5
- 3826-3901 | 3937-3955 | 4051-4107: 2.5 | 11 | 12.8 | 21.2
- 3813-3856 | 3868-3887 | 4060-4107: 2.5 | 10.3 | 10.6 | 21.2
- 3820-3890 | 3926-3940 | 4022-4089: 6.8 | 10.5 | 7.55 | 21.5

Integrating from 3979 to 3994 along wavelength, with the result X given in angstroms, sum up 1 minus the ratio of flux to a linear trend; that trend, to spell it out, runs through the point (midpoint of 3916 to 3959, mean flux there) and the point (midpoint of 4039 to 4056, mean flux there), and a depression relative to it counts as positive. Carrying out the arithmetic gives -2.8 angstroms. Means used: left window 11.5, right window 21.3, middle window 18.9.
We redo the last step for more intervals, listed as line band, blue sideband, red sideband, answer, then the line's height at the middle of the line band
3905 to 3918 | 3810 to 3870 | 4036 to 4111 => -1.46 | 13.9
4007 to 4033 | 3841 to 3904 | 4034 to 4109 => -3.91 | 18.8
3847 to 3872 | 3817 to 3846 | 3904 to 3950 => -1.22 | 10.6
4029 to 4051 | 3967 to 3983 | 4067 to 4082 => -3.64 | 18.5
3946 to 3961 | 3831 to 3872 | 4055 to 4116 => 0.79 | 15.3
